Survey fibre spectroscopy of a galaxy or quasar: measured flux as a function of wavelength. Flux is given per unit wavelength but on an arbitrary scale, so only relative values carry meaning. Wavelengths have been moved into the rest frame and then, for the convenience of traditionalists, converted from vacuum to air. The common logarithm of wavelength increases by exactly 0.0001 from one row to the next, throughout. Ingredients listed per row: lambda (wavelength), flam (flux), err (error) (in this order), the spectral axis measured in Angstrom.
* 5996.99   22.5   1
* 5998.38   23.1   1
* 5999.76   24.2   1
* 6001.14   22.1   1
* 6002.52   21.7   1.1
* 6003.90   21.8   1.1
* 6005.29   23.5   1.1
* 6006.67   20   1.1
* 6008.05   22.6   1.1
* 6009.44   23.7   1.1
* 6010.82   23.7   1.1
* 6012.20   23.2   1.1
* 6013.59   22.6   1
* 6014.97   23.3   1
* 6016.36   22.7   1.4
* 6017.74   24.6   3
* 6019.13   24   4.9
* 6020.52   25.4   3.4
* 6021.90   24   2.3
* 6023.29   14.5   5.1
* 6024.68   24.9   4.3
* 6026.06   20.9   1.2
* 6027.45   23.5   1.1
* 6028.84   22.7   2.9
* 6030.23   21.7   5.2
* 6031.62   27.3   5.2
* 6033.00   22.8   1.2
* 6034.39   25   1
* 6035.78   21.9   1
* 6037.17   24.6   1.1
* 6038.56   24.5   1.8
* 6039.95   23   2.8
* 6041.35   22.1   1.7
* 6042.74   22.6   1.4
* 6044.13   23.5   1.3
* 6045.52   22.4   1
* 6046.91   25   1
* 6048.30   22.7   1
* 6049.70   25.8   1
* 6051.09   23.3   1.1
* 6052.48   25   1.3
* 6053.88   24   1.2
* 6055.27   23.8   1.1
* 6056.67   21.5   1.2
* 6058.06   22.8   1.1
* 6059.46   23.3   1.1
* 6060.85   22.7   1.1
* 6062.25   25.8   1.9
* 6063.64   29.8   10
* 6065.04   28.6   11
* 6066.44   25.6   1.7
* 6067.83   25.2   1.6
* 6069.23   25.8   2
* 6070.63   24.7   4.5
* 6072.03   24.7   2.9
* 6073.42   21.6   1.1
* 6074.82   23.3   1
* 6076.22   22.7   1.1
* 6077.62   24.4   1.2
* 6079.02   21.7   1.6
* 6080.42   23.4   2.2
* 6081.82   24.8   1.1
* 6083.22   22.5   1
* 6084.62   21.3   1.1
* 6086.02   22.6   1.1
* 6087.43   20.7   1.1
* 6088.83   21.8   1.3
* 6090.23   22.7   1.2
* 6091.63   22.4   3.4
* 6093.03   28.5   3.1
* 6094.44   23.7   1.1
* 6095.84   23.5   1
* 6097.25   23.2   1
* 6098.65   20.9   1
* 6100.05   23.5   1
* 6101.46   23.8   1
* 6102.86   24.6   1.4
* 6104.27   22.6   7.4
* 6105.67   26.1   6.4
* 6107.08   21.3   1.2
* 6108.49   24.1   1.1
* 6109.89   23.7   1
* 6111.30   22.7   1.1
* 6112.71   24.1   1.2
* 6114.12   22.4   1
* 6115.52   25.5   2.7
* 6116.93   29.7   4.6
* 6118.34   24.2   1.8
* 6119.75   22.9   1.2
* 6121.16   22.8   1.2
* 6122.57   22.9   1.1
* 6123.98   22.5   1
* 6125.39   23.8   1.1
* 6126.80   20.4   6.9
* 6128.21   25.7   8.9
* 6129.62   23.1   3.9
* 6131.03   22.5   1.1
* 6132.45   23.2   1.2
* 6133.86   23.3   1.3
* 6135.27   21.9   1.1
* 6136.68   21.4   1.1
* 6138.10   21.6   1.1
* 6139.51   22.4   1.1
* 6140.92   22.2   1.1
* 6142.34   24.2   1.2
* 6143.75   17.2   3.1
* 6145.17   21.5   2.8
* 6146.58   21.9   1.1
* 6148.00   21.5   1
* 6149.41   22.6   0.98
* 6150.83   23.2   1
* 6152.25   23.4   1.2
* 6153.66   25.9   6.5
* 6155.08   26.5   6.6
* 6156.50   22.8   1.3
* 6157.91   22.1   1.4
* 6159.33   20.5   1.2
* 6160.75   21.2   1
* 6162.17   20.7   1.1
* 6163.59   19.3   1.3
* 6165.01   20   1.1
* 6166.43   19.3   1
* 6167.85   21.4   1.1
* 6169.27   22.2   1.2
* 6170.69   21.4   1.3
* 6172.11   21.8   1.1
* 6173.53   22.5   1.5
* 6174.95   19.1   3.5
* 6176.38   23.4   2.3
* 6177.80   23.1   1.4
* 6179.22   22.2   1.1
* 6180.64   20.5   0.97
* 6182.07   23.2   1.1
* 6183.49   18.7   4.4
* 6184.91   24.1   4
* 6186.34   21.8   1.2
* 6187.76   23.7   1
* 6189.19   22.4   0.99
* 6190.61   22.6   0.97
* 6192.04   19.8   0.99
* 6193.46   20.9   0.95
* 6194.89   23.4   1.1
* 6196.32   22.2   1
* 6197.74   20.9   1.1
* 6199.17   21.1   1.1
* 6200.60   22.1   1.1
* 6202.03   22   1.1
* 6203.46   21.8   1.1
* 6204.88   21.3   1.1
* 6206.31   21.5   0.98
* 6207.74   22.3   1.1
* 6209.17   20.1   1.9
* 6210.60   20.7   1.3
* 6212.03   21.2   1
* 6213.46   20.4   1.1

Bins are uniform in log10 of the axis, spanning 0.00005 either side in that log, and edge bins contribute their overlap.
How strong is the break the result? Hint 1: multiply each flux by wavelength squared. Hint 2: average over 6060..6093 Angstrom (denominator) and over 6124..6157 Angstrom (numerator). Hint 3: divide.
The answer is 0.97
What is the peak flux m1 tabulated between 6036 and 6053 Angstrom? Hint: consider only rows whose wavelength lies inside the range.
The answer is 25.8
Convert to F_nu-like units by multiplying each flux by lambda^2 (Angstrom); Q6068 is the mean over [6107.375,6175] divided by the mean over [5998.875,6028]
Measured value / 1.04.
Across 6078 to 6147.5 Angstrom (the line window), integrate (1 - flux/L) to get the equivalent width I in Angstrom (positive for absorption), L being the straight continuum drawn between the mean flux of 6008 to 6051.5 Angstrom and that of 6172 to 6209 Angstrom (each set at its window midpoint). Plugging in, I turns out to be -1.6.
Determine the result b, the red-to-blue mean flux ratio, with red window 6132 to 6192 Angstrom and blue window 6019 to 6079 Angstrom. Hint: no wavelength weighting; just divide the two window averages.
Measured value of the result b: 0.92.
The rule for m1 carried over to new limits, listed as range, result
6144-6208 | 26.5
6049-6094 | 29.8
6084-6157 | 29.7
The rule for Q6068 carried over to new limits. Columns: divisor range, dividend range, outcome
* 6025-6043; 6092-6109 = 1.04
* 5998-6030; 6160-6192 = 1.00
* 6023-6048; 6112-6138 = 1.04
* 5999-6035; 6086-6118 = 1.06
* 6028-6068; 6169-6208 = 0.95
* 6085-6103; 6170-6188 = 0.97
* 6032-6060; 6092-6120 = 1.04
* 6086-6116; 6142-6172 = 0.95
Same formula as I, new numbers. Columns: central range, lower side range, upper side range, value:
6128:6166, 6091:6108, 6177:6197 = 1.0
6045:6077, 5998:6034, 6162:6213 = -2.6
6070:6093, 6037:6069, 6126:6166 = 0.6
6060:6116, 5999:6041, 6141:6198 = -3.3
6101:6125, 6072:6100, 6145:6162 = -1.0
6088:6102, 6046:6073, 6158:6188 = 0.2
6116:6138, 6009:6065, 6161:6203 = -1.0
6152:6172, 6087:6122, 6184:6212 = 0.6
